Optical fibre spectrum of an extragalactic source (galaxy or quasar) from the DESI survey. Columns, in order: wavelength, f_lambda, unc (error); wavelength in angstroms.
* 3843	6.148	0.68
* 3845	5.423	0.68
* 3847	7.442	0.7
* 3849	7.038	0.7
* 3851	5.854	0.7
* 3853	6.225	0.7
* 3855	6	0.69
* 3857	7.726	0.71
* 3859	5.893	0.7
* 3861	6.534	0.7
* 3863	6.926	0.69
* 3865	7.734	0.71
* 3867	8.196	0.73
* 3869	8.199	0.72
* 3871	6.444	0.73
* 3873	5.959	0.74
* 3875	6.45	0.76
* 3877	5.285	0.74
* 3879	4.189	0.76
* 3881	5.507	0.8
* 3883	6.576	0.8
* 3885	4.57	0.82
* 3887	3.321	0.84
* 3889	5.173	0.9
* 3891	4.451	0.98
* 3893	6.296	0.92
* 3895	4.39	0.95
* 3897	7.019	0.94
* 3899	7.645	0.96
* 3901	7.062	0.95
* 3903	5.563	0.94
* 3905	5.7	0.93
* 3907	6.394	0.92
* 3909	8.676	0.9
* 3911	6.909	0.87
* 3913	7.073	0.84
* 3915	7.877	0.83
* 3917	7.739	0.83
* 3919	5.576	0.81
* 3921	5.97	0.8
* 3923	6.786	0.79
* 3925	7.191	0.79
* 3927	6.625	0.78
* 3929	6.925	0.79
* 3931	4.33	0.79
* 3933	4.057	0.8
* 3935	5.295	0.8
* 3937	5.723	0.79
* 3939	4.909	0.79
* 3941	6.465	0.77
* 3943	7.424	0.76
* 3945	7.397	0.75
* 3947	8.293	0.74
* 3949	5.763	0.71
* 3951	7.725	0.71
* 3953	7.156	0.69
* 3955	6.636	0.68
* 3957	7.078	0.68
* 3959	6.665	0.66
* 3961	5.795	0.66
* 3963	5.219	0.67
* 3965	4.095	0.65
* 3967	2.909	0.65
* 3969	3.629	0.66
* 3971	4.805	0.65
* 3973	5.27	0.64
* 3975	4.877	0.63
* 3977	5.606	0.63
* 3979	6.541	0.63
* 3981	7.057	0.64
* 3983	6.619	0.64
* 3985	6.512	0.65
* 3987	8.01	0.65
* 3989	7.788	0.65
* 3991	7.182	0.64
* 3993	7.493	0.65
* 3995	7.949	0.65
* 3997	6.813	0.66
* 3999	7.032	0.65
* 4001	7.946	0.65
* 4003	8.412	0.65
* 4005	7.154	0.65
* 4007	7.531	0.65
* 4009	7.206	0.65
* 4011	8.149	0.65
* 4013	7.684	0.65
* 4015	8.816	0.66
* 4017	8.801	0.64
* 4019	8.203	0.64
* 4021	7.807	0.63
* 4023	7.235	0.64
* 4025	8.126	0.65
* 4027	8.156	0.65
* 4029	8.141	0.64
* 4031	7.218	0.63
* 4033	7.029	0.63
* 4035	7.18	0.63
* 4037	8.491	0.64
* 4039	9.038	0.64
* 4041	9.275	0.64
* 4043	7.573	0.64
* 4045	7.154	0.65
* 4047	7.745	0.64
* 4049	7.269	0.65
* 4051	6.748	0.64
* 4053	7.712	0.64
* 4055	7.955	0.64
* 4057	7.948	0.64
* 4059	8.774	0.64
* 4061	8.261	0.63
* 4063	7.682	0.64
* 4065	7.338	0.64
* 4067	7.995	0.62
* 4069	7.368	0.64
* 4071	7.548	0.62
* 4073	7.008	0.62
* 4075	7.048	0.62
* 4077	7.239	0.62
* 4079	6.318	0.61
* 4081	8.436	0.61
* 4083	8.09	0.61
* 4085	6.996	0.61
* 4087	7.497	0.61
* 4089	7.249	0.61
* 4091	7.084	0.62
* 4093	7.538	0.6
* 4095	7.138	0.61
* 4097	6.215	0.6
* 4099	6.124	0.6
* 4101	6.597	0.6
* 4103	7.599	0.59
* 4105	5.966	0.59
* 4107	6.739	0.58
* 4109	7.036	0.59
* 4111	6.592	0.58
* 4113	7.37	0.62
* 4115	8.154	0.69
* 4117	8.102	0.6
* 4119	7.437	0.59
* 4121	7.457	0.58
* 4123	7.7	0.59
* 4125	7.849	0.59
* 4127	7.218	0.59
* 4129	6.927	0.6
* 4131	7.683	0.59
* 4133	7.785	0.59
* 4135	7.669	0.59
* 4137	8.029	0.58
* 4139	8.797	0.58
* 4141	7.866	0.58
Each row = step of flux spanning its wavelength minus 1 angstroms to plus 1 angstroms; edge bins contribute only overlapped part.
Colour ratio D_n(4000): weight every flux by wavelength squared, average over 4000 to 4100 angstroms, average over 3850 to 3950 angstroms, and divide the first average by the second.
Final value 1.31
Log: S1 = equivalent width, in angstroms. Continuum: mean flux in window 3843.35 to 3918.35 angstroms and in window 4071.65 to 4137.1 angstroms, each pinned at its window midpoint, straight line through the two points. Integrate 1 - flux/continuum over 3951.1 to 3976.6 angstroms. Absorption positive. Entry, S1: 4.8 angstroms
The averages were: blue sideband 6.36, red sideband 7.26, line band 5.43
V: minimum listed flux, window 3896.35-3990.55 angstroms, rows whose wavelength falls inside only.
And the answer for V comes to 2.909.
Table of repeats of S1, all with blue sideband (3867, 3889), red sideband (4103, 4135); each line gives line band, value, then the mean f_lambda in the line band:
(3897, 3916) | -3.38 angstroms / 6.99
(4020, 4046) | -4.22 angstroms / 7.88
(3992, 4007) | -2.26 angstroms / 7.54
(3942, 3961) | -2.51 angstroms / 7.06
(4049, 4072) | -2.56 angstroms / 7.74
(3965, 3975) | 3.37 angstroms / 4.22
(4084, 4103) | 0.55 angstroms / 6.97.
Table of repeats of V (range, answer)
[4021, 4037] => 7.029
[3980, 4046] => 6.512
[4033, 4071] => 6.748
